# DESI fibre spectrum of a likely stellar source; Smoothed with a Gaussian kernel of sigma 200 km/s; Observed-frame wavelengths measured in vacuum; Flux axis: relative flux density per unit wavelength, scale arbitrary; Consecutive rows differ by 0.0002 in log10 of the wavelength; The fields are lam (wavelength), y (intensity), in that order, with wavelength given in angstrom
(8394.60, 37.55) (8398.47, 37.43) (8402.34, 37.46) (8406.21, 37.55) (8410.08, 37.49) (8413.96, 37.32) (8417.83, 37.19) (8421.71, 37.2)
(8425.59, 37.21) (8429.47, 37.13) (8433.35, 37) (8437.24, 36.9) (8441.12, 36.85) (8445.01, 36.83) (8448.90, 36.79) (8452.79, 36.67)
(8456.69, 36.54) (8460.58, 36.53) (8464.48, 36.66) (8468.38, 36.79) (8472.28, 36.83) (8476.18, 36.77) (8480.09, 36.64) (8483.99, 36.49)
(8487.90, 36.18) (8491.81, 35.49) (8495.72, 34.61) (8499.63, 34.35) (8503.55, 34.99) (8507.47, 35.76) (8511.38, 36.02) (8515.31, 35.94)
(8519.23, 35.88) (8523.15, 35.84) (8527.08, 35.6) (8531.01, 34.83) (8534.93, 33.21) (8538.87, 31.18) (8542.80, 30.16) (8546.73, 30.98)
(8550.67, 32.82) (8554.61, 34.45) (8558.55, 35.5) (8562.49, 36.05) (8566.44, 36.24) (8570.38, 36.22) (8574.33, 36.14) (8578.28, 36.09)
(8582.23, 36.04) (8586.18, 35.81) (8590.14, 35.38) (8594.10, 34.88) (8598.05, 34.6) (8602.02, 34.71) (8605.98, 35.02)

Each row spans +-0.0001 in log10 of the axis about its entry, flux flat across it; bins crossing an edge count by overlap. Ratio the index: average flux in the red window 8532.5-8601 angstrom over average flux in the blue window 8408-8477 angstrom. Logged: 0.93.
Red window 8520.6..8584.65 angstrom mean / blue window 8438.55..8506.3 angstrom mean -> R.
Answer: 1.0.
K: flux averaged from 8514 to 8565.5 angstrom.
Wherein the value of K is 34.1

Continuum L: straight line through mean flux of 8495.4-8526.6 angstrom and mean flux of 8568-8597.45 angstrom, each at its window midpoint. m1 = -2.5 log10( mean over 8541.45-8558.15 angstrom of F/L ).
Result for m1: 0.10 mag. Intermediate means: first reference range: 35.5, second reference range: 35.8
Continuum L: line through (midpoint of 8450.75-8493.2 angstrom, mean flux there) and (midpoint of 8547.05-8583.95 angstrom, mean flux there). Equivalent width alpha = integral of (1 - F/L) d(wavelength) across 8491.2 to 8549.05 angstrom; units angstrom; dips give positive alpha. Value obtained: 2.6 angstrom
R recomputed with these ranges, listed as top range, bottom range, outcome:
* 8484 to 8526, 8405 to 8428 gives 0.95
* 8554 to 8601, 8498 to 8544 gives 1.03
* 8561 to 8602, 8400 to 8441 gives 0.96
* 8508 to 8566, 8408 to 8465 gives 0.93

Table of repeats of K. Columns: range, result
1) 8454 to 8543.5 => 35.4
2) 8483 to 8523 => 35.6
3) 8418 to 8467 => 36.9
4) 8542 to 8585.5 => 34.8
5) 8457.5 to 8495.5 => 36.4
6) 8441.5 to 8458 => 36.7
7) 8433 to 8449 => 36.9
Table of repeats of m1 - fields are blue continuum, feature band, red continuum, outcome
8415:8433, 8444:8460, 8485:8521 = 0.00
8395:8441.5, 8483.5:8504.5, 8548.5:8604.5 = 0.03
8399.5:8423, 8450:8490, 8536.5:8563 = -0.03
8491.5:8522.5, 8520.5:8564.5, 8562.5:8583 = 0.06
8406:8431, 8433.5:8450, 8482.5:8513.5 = 0.00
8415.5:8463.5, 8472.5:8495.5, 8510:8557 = -0.02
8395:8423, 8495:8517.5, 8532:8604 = 0.01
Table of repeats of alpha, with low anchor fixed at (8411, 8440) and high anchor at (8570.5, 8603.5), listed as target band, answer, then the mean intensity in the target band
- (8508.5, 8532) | 0.3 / 35.7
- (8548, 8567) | 0.5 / 34.8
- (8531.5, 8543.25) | 1.3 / 32.1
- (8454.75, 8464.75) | 0.1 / 36.6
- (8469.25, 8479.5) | 0.0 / 36.8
